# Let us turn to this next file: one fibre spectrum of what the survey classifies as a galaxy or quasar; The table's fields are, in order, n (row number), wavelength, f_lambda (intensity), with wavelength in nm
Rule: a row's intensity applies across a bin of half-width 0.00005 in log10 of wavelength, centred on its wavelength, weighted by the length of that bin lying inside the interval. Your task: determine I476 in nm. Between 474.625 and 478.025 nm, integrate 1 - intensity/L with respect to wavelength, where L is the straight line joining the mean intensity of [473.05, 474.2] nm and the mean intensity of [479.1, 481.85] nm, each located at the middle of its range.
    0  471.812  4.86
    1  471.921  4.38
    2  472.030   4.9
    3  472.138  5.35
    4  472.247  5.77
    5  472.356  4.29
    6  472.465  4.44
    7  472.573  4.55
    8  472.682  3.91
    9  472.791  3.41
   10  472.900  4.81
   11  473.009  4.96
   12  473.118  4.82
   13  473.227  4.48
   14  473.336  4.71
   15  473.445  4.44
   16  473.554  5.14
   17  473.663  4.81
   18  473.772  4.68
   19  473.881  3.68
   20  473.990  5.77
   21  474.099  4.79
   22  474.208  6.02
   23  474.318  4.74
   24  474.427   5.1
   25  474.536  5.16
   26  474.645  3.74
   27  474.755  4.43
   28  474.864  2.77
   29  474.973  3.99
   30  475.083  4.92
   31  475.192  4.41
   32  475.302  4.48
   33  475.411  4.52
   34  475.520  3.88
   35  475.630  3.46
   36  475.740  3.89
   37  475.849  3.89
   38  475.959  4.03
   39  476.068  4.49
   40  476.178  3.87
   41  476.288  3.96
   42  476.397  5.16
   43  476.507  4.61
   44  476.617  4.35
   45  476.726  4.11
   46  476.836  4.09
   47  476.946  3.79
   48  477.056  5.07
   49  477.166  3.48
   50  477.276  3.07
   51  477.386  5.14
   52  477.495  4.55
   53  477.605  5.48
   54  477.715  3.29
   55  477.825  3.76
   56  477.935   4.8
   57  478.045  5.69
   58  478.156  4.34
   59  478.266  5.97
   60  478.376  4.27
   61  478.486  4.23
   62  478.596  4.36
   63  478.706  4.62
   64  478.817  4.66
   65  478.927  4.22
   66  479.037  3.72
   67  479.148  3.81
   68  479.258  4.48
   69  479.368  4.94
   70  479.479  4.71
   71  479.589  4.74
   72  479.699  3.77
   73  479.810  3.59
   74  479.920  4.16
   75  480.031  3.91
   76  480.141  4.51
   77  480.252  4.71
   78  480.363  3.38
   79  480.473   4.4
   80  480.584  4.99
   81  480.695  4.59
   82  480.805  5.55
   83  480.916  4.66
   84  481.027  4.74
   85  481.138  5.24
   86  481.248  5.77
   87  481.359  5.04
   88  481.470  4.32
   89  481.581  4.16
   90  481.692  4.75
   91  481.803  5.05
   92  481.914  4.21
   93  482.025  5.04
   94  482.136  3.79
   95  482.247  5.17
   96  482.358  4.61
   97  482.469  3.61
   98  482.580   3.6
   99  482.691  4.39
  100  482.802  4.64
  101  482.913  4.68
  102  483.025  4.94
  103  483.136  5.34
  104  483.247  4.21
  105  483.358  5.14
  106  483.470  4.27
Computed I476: 0.362 nm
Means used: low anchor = 4.79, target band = 4.2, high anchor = 4.56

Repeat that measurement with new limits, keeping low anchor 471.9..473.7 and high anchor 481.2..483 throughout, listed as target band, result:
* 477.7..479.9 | 0.08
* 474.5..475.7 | 0.13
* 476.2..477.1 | 0.05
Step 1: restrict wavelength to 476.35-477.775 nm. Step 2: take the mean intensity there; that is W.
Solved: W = 4.32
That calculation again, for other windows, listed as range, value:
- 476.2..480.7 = 4.37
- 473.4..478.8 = 4.44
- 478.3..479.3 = 4.3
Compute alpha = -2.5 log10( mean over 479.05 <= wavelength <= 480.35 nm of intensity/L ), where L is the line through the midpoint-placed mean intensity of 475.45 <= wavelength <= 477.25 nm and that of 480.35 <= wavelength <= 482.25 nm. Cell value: 0.07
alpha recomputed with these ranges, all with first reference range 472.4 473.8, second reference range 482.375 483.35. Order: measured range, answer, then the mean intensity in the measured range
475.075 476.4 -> 0.09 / 4.17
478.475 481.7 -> 0.00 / 4.49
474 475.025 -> -0.01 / 4.58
